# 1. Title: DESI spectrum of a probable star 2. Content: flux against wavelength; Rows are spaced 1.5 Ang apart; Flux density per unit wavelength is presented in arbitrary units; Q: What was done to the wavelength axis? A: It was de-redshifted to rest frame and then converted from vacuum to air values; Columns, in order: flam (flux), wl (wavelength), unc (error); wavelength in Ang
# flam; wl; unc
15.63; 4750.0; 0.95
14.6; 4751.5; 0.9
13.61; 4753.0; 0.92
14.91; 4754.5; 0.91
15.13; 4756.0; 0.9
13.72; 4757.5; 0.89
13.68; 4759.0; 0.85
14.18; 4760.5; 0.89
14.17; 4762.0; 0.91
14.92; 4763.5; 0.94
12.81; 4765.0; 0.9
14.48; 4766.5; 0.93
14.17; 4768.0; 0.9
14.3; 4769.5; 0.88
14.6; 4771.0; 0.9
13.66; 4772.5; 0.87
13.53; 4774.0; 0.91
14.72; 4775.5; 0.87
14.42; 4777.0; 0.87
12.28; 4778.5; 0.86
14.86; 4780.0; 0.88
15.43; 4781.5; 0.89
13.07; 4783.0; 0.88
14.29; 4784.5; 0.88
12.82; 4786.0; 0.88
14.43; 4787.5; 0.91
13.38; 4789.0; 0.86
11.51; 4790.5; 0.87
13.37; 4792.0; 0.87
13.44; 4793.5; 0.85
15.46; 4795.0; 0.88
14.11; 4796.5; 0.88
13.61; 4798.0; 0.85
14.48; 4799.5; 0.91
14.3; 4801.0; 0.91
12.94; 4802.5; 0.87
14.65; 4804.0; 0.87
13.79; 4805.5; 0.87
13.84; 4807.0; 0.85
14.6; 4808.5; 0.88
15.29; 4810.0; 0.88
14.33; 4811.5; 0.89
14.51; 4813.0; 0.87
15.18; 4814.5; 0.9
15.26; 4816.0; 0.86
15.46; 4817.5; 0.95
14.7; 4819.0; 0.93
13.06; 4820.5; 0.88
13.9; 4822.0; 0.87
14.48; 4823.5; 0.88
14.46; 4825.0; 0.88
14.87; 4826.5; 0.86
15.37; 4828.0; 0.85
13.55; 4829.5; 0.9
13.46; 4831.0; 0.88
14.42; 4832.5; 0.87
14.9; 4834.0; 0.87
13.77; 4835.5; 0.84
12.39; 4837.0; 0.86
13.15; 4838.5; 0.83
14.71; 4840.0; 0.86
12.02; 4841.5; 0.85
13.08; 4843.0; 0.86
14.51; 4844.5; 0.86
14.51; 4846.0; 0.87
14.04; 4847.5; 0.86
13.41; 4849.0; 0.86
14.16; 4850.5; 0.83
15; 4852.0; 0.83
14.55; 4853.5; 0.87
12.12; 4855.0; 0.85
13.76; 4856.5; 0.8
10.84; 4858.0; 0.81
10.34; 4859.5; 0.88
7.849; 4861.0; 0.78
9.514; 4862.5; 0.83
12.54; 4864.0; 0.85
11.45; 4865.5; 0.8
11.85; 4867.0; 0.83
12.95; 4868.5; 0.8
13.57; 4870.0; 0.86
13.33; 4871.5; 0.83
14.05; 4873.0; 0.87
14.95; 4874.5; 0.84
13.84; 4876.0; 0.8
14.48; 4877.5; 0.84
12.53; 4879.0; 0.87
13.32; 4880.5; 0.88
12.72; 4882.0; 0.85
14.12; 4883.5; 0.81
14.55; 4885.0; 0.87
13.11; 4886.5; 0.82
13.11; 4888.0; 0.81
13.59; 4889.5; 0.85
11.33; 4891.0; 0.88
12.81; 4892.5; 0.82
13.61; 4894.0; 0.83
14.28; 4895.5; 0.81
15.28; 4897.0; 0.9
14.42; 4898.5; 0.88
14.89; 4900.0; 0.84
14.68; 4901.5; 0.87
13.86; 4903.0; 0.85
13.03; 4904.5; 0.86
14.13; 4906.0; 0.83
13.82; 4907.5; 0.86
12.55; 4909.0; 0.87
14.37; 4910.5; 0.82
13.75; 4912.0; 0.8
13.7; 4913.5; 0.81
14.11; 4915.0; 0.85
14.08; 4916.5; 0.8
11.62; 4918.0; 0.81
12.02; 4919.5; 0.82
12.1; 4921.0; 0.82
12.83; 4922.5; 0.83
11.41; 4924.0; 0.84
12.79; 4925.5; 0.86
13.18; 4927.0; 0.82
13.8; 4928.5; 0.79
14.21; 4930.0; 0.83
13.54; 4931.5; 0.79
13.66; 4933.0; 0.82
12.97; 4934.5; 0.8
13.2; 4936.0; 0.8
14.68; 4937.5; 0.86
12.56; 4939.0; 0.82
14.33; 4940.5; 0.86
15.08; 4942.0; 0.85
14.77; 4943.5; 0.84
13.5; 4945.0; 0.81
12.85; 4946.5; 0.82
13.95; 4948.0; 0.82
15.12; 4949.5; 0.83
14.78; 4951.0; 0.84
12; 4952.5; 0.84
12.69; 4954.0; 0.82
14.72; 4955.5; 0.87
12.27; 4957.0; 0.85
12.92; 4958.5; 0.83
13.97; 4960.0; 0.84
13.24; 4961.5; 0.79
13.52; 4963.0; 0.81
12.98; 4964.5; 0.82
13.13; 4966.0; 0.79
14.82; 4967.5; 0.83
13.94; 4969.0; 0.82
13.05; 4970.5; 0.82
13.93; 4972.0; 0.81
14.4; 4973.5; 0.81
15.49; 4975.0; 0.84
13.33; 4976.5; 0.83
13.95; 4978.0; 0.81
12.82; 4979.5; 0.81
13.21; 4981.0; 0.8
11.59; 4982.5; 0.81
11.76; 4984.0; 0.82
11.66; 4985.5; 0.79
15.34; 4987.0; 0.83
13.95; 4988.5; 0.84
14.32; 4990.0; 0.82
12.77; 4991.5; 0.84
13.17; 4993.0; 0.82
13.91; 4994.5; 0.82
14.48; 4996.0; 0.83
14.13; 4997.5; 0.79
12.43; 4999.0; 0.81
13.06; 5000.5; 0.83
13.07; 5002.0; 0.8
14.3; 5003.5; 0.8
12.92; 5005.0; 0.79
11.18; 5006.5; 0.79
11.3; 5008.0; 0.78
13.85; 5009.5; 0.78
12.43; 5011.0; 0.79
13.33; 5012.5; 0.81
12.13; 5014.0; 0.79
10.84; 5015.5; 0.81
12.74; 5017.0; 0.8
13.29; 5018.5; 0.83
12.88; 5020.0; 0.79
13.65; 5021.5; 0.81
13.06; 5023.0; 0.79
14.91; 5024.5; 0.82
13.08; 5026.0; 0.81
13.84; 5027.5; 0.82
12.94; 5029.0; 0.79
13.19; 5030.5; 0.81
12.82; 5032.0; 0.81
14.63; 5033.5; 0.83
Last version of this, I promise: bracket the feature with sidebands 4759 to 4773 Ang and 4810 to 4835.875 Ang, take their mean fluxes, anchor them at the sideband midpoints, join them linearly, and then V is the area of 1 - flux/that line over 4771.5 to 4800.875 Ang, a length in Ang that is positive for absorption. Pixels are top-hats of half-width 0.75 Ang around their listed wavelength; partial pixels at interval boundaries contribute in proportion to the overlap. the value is 0.8 Ang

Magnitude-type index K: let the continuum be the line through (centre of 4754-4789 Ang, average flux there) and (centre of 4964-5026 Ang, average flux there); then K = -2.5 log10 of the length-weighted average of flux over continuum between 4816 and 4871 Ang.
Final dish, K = 0.040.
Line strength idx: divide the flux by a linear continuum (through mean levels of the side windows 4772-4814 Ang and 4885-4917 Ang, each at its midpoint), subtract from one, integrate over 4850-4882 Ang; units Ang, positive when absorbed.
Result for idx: 2.6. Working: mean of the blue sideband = 14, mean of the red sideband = 13.8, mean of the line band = 12.7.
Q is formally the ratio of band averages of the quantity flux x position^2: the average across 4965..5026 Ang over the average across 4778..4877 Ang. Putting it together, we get 1.04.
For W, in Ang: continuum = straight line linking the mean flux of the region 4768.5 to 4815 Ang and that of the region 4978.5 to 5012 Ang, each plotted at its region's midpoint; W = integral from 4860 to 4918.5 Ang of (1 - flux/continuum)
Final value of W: 1.31 Ang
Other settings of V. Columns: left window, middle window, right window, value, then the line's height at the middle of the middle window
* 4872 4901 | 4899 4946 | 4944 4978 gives 0.6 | 13.7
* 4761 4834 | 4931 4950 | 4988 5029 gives -0.5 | 13.5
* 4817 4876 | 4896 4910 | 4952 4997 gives -0.7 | 13.4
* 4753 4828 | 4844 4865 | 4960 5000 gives 2.0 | 13.9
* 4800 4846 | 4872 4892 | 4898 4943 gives 0.4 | 13.8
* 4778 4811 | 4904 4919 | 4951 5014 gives 0.0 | 13.5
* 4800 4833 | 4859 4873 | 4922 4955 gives 2.4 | 14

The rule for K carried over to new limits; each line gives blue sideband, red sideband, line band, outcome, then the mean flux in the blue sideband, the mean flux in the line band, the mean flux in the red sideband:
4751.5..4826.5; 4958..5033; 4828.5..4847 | 0.02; 14.1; 13.7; 13.3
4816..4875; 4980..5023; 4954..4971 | -0.03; 13.4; 13.5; 13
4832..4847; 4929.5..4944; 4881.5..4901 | 0.01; 13.7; 13.7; 13.9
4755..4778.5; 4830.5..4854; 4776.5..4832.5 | -0.01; 14.1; 14.1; 13.9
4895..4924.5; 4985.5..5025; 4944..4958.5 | -0.01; 13.6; 13.5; 13.2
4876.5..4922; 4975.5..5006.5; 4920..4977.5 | -0.01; 13.5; 13.6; 13.3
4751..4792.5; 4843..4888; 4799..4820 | -0.07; 14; 14.5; 13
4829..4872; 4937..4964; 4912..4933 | 0.03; 13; 13.1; 13.7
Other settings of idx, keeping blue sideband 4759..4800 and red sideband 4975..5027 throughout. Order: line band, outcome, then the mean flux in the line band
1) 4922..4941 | 0.1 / 13.3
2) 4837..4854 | -0.2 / 13.8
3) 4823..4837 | -0.5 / 14.3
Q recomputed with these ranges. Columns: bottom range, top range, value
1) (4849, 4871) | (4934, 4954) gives 1.17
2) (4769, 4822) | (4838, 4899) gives 0.96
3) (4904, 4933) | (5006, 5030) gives 1.01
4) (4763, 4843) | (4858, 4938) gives 0.97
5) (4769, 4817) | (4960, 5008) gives 1.03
